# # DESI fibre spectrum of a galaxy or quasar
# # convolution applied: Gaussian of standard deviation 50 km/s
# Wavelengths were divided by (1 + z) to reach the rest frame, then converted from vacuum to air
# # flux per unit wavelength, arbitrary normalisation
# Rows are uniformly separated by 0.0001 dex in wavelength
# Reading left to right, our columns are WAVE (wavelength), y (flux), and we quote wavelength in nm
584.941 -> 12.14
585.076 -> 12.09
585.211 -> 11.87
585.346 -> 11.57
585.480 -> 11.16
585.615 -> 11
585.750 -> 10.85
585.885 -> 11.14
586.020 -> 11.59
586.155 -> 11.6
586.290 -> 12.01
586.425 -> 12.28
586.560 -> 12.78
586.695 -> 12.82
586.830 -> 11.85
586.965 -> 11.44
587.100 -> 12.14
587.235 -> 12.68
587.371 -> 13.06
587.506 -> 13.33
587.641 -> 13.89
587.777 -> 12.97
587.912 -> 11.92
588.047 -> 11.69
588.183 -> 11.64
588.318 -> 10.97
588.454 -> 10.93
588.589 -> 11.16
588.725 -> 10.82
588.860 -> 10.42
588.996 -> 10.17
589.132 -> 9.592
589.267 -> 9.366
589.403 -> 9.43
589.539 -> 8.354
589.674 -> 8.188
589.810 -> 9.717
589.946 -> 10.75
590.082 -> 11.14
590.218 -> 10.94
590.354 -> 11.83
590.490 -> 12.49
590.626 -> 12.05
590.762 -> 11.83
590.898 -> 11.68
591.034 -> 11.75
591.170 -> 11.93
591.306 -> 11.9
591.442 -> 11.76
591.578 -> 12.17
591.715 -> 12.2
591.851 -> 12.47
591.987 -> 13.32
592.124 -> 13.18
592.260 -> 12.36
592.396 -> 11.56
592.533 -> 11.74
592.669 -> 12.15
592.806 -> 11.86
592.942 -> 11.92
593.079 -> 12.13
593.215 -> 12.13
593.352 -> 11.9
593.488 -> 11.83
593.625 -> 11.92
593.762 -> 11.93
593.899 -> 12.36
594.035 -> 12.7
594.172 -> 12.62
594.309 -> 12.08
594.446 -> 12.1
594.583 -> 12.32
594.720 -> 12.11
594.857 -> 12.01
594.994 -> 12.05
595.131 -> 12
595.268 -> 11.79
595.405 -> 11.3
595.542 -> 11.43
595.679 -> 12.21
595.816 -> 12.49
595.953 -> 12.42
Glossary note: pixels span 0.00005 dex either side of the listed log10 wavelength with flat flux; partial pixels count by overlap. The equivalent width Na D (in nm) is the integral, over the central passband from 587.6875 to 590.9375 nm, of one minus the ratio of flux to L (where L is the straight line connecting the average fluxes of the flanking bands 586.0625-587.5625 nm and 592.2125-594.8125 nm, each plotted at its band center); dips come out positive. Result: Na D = 0.37 nm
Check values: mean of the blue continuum 12.3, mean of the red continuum 12.1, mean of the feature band 10.8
